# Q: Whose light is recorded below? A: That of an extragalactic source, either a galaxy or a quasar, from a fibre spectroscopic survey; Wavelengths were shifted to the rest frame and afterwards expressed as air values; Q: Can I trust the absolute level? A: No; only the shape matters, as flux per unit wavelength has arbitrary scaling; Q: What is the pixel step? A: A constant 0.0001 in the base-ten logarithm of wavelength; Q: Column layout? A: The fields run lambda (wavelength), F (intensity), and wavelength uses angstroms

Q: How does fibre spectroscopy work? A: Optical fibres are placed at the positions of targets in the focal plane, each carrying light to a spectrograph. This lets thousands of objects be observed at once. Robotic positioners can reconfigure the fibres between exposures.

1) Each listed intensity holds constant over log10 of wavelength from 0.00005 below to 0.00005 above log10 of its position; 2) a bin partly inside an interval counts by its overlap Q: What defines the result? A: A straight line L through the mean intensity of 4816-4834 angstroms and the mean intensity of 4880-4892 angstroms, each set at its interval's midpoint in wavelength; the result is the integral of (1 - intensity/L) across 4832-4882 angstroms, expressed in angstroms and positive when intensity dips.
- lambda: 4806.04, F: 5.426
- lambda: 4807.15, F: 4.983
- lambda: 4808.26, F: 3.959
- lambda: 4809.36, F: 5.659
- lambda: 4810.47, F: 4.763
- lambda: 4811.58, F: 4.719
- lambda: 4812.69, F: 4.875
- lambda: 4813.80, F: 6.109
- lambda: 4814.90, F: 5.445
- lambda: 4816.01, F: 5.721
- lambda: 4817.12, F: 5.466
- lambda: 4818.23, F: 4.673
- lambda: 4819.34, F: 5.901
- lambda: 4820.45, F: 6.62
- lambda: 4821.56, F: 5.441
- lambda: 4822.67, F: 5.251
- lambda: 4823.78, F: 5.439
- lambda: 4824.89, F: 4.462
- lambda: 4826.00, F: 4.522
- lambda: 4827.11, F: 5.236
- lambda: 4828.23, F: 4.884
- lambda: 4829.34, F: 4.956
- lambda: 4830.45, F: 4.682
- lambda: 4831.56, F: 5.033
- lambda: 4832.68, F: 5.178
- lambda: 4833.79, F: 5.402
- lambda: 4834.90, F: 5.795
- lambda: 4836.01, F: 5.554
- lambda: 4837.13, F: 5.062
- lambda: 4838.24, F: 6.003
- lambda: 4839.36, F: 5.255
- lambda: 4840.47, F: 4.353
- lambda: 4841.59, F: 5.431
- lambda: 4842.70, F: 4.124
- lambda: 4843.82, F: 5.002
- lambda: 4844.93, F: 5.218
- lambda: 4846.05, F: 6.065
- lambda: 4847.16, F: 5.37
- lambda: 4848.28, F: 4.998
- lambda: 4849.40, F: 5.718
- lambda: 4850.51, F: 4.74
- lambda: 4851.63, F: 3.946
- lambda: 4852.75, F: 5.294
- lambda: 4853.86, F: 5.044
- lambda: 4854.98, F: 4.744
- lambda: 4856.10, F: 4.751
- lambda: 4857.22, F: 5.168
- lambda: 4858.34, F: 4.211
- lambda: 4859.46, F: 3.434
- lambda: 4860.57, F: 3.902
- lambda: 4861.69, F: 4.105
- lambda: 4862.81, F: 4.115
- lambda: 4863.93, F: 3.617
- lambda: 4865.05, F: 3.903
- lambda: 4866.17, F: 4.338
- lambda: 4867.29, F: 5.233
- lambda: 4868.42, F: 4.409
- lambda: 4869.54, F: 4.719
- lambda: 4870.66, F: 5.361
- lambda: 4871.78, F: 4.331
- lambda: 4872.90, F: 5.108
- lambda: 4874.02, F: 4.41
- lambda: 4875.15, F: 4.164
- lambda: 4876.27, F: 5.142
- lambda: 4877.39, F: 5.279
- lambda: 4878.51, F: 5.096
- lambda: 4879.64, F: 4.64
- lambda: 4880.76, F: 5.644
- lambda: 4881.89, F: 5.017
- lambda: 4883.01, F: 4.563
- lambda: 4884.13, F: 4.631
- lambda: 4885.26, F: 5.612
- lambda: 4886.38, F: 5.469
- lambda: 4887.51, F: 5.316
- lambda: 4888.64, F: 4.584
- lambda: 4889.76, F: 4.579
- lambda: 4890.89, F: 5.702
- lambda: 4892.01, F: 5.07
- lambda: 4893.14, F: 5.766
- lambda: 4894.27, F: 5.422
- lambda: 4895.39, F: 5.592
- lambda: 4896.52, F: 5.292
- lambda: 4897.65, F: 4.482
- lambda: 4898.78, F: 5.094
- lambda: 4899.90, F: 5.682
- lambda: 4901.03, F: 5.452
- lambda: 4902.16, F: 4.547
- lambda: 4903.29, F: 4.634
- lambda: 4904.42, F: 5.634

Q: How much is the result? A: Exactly 2.9 angstroms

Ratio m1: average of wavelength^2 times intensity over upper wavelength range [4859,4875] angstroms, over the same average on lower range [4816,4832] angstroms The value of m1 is 0.9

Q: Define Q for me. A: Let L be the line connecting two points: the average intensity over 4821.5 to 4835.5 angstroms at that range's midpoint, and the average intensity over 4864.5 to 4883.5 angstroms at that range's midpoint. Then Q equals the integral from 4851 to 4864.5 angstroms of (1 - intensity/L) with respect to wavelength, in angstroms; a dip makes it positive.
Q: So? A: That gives 1.47 angstroms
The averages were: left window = 5.09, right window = 4.79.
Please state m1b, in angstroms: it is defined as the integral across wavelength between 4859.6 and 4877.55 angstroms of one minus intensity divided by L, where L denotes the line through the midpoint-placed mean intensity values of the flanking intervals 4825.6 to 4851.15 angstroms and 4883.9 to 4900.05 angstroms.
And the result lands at 2.5 angstroms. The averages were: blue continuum 5.16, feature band 4.47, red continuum 5.22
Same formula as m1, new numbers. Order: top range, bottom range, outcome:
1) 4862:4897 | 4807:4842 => 0.96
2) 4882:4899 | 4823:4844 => 1.04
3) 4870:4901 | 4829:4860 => 1.03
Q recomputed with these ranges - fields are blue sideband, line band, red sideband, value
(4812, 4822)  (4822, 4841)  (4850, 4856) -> 0.4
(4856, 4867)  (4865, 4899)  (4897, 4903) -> -2.6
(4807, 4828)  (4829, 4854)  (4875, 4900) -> 0.2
